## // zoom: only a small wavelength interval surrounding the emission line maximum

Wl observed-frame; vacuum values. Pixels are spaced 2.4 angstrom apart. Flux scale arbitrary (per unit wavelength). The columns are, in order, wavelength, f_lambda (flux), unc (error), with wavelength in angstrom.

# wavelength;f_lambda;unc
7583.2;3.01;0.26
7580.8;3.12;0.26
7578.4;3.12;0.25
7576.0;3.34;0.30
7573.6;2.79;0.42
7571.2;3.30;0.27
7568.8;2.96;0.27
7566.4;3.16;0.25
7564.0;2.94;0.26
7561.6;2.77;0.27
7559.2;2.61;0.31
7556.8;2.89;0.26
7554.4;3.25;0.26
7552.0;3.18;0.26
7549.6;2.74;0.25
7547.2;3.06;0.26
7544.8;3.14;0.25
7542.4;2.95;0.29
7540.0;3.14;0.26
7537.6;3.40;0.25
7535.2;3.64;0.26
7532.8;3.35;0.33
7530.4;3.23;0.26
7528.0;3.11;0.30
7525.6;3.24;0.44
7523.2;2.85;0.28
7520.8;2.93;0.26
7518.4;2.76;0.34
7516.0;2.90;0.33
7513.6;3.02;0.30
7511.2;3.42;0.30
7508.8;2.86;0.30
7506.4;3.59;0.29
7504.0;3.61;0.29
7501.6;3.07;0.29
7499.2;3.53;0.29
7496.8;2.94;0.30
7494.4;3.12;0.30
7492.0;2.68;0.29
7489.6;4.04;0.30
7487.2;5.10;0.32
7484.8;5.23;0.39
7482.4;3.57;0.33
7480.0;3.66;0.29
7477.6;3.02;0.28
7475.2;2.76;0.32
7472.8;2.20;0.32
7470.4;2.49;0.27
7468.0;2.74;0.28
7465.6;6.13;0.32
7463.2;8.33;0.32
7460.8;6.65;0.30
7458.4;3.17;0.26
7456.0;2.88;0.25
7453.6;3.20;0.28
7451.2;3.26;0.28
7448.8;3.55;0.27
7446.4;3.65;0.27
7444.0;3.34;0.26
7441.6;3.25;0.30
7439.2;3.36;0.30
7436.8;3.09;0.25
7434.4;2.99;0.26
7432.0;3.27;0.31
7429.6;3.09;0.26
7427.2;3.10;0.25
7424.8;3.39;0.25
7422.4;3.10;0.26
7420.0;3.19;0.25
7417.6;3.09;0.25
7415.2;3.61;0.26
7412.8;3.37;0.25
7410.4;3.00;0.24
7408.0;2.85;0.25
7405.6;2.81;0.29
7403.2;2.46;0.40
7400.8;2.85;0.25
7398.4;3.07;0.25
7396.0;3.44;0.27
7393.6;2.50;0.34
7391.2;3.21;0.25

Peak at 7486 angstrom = [N II]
